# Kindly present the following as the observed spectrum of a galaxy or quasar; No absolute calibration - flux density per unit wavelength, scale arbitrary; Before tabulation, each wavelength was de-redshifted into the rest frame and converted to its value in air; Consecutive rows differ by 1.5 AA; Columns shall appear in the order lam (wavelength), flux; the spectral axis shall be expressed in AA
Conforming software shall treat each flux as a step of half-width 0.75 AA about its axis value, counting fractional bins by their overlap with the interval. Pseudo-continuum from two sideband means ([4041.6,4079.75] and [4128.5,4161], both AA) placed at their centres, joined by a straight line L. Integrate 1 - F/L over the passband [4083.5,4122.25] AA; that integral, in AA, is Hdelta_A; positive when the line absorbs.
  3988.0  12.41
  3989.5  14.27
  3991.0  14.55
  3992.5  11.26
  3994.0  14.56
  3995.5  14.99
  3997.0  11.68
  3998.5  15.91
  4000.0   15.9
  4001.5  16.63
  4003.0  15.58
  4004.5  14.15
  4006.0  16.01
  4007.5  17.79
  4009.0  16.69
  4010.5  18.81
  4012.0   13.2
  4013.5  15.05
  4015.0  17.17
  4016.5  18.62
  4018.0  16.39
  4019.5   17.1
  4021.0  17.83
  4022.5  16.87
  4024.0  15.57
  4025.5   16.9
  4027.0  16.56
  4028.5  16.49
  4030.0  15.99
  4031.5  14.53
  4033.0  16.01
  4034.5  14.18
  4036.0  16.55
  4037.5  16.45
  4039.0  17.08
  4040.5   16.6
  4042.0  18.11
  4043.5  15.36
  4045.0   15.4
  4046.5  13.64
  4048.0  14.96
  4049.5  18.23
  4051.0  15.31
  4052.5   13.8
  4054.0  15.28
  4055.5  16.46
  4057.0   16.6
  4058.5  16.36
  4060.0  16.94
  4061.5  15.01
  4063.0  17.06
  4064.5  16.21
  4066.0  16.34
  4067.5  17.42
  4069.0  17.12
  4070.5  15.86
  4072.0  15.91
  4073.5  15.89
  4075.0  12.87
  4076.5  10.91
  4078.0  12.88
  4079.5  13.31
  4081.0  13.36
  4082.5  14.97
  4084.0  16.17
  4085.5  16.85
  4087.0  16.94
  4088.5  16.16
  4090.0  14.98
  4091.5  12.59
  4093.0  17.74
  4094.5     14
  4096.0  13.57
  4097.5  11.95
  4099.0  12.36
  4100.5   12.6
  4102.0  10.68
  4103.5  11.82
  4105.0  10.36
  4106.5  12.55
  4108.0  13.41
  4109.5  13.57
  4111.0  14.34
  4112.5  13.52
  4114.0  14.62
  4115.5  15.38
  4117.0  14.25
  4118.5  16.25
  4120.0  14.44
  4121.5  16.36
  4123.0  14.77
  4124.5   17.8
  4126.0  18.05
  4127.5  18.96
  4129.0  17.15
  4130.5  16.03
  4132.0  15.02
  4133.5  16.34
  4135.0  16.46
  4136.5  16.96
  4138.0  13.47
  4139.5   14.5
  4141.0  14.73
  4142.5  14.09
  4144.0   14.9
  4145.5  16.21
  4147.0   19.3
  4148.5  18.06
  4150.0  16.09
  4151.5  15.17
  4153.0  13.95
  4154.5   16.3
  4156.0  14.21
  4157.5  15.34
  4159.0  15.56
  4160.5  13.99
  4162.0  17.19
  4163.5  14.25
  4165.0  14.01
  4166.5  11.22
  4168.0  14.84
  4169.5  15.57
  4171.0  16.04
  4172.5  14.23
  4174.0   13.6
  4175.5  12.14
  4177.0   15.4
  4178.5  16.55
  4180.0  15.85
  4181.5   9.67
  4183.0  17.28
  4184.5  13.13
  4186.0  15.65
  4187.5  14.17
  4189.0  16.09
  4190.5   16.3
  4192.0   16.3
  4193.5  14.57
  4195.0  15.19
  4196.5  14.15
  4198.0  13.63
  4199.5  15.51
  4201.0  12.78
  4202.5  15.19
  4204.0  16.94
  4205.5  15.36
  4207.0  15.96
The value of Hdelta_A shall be 3.6 AA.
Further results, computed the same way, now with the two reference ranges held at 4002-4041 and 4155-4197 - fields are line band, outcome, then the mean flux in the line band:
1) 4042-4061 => 0.3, 15.8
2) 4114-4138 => -1.4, 16.1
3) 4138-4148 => -0.3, 15.5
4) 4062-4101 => 2.1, 14.9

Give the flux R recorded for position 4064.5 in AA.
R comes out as 16.21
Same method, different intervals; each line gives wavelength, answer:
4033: 16.01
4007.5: 17.79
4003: 15.58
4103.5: 11.82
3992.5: 11.26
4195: 15.19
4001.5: 16.63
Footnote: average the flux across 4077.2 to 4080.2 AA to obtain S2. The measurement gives 13.1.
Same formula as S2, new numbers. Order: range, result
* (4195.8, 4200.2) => 14.4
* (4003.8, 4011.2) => 16.7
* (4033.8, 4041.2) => 16.2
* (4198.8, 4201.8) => 14.1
